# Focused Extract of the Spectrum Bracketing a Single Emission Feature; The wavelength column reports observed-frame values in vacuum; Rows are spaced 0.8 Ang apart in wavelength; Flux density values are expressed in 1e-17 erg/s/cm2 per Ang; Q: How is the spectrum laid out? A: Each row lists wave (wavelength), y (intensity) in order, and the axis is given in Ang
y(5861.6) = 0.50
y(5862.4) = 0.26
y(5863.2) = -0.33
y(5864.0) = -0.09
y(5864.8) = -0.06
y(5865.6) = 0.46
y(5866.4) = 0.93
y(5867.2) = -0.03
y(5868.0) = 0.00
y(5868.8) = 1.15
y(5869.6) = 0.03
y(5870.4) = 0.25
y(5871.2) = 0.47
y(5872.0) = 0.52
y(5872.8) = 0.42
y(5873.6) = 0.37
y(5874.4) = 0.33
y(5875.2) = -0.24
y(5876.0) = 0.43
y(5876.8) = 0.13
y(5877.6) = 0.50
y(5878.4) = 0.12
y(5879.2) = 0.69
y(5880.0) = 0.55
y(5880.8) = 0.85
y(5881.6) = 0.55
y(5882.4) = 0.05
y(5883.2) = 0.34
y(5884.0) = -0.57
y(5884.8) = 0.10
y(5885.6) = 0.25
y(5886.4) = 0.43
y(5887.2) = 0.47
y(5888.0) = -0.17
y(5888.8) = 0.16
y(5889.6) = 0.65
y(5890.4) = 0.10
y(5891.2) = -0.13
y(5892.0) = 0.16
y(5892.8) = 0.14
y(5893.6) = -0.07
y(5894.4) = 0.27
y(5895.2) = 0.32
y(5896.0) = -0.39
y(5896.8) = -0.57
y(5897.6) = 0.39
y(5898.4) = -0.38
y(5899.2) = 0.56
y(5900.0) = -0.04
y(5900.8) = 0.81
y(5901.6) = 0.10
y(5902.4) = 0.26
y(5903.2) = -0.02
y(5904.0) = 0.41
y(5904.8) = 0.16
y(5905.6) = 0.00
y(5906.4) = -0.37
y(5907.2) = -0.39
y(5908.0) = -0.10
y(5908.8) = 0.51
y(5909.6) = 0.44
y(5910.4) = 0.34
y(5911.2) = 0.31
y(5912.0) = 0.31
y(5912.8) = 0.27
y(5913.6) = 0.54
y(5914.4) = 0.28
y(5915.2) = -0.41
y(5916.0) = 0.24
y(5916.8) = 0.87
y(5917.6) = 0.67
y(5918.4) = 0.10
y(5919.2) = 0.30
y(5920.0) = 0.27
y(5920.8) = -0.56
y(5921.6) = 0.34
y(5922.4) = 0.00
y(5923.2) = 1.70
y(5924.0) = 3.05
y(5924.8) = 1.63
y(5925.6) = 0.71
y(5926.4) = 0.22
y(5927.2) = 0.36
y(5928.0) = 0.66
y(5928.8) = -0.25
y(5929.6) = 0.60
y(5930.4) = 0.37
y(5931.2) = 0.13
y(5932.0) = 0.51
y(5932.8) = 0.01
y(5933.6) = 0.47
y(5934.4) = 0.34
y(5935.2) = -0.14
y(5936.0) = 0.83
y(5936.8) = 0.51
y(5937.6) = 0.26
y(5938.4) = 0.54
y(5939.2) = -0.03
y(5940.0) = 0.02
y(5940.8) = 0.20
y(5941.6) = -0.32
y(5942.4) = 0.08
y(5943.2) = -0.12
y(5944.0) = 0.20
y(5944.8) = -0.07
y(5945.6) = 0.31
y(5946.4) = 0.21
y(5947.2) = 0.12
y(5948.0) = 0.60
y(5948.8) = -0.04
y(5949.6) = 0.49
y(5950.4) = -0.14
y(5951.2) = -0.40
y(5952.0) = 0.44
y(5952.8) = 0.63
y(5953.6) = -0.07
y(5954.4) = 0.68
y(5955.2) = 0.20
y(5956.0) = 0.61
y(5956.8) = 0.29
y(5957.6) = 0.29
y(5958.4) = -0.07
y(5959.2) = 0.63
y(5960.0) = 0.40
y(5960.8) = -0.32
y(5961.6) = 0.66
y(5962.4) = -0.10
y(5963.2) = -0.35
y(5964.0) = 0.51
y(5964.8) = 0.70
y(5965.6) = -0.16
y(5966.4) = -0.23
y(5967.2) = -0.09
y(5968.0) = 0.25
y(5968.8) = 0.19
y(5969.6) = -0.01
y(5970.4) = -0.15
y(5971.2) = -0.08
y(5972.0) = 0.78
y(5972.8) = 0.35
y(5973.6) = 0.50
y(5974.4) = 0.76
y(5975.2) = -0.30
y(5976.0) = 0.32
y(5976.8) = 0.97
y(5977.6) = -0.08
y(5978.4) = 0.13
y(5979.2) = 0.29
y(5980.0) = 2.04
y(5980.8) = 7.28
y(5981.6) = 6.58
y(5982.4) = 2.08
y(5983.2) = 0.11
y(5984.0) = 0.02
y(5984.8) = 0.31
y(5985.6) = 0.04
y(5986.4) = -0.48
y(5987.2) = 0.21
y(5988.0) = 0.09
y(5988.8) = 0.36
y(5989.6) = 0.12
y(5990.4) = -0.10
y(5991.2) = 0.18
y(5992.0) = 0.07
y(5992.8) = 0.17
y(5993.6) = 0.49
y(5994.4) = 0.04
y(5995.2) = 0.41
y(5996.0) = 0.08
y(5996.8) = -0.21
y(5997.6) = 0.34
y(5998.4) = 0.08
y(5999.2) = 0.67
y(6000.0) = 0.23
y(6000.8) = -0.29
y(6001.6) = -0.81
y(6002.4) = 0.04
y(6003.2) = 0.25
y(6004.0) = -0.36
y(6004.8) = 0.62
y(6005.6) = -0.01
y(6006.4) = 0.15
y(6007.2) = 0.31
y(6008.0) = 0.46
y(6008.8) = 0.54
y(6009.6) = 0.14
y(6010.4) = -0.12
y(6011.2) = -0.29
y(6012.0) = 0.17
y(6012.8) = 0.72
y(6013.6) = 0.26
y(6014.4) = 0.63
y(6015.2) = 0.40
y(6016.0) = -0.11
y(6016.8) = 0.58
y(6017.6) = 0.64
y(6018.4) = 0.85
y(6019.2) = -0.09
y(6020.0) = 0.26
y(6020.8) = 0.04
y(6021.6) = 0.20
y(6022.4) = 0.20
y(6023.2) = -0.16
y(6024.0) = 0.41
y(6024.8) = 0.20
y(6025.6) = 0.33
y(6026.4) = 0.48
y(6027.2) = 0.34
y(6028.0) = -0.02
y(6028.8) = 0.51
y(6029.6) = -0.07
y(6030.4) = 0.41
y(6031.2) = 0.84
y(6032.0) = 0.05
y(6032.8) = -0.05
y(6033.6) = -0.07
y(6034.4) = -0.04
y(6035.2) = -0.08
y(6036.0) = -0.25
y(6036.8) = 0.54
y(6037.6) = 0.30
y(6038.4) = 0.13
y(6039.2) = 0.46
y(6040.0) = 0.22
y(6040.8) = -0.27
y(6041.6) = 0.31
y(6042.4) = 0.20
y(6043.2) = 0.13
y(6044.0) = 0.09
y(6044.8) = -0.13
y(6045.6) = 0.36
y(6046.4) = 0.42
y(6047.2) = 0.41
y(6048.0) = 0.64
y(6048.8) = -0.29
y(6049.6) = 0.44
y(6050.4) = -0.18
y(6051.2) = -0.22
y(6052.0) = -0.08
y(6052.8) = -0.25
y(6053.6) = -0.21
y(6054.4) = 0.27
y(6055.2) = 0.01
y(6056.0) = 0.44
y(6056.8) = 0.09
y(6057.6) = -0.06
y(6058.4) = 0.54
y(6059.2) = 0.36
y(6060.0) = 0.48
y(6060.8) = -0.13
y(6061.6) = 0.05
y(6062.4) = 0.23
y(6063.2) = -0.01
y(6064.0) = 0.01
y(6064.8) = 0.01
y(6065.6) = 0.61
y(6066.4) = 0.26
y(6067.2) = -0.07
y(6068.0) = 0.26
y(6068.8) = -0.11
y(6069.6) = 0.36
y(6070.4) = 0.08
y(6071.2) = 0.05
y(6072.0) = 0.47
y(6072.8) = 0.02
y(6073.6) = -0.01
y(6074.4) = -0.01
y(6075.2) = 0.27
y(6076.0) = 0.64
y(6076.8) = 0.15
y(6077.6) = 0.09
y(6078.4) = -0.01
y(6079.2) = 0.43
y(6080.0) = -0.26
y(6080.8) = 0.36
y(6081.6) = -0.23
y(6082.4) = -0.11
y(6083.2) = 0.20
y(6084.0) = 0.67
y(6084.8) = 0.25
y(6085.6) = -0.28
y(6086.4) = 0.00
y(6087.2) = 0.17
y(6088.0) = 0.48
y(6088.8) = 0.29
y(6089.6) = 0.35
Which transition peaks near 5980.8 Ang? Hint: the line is [O III]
